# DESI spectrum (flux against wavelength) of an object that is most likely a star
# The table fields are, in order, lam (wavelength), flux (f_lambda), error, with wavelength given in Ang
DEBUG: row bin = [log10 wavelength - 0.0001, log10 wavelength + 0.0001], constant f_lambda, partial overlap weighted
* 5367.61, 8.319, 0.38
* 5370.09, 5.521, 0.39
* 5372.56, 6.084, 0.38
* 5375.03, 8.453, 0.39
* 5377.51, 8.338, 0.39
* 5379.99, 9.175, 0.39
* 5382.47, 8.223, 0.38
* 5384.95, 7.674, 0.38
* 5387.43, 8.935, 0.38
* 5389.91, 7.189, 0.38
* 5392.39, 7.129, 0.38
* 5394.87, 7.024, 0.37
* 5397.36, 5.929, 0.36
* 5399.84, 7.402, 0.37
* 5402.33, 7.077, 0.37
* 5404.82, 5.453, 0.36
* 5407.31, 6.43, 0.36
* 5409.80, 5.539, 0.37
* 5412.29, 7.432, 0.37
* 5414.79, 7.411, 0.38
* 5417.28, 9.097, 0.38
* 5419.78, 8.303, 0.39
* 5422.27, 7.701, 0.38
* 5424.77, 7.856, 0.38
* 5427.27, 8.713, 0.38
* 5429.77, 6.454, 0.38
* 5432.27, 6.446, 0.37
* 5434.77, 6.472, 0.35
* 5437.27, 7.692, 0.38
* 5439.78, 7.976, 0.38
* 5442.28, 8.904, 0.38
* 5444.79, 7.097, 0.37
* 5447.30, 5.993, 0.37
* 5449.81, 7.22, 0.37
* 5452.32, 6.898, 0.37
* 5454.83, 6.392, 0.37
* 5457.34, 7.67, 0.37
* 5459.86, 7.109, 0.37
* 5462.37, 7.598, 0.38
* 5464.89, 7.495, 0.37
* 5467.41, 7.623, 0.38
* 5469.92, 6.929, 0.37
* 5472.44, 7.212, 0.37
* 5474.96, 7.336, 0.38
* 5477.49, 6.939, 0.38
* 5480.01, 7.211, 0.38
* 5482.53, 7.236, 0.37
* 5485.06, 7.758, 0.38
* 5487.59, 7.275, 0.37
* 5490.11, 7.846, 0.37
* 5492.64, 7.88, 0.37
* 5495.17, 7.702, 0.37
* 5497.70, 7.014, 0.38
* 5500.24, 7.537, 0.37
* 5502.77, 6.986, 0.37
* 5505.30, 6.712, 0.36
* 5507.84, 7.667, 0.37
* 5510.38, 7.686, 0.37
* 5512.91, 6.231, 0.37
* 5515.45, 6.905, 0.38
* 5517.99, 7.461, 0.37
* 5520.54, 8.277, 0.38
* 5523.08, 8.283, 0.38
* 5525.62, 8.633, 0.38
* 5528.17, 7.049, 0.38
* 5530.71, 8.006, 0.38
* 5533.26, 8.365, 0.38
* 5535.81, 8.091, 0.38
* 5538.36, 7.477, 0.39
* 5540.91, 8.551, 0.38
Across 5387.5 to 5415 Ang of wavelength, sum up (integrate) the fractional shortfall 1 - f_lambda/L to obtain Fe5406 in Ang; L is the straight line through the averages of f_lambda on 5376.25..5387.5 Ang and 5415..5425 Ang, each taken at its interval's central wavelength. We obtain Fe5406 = 5.0 Ang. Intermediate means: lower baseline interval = 8.41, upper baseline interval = 8.2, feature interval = 6.8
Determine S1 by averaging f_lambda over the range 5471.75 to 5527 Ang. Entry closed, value 7.45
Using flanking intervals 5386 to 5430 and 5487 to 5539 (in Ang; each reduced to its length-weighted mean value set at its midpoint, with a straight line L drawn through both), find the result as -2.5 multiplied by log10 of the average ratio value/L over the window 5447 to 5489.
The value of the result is 0.04 mag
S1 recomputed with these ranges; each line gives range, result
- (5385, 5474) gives 7.26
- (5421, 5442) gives 7.49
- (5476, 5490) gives 7.33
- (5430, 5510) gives 7.28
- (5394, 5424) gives 7.08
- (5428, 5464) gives 7.16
